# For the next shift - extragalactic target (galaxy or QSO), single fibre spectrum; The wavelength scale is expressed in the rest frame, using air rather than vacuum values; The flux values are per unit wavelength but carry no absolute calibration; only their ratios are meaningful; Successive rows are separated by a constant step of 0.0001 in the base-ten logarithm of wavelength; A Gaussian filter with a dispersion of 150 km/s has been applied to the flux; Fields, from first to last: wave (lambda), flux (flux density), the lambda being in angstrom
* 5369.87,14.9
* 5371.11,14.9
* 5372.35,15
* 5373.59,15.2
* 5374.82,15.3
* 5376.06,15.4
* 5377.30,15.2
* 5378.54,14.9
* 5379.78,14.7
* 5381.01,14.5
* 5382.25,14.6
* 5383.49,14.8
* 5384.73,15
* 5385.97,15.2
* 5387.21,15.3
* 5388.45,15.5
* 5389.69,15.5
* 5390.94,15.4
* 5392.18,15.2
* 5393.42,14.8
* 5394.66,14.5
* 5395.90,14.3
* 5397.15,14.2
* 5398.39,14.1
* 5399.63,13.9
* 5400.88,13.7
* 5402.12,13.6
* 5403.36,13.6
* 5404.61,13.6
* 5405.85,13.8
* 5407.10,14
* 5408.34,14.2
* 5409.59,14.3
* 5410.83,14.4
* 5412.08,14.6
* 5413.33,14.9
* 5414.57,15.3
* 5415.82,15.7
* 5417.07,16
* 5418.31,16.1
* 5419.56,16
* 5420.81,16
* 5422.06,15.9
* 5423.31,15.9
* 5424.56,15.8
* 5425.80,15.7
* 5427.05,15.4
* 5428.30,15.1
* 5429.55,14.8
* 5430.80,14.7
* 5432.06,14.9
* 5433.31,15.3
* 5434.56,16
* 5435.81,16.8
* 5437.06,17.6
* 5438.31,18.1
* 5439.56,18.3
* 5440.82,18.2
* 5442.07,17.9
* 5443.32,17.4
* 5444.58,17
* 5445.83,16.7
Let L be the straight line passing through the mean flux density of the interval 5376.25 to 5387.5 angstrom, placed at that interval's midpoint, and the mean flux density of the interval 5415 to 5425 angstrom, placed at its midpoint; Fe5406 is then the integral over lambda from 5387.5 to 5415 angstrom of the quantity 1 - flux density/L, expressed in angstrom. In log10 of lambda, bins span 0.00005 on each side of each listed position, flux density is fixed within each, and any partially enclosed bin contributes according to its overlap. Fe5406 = 1.8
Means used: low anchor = 14.9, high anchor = 15.9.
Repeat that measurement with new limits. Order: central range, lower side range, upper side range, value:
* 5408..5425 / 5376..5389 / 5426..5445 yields 0.6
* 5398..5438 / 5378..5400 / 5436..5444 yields 3.5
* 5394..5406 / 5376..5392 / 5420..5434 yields 1.0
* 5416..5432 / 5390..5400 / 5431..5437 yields -0.1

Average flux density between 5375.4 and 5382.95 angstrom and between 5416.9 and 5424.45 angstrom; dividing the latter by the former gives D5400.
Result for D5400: 1.1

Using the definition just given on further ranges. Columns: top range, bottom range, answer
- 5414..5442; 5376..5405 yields 1.10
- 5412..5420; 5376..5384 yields 1.05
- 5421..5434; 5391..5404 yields 1.08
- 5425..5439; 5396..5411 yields 1.14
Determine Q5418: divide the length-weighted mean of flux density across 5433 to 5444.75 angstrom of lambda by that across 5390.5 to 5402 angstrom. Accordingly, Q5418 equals 1.2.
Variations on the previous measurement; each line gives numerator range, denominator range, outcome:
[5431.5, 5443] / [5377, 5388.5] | 1.14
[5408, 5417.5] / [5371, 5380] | 0.99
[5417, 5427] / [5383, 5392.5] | 1.04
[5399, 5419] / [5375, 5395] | 0.96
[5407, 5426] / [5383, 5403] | 1.05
